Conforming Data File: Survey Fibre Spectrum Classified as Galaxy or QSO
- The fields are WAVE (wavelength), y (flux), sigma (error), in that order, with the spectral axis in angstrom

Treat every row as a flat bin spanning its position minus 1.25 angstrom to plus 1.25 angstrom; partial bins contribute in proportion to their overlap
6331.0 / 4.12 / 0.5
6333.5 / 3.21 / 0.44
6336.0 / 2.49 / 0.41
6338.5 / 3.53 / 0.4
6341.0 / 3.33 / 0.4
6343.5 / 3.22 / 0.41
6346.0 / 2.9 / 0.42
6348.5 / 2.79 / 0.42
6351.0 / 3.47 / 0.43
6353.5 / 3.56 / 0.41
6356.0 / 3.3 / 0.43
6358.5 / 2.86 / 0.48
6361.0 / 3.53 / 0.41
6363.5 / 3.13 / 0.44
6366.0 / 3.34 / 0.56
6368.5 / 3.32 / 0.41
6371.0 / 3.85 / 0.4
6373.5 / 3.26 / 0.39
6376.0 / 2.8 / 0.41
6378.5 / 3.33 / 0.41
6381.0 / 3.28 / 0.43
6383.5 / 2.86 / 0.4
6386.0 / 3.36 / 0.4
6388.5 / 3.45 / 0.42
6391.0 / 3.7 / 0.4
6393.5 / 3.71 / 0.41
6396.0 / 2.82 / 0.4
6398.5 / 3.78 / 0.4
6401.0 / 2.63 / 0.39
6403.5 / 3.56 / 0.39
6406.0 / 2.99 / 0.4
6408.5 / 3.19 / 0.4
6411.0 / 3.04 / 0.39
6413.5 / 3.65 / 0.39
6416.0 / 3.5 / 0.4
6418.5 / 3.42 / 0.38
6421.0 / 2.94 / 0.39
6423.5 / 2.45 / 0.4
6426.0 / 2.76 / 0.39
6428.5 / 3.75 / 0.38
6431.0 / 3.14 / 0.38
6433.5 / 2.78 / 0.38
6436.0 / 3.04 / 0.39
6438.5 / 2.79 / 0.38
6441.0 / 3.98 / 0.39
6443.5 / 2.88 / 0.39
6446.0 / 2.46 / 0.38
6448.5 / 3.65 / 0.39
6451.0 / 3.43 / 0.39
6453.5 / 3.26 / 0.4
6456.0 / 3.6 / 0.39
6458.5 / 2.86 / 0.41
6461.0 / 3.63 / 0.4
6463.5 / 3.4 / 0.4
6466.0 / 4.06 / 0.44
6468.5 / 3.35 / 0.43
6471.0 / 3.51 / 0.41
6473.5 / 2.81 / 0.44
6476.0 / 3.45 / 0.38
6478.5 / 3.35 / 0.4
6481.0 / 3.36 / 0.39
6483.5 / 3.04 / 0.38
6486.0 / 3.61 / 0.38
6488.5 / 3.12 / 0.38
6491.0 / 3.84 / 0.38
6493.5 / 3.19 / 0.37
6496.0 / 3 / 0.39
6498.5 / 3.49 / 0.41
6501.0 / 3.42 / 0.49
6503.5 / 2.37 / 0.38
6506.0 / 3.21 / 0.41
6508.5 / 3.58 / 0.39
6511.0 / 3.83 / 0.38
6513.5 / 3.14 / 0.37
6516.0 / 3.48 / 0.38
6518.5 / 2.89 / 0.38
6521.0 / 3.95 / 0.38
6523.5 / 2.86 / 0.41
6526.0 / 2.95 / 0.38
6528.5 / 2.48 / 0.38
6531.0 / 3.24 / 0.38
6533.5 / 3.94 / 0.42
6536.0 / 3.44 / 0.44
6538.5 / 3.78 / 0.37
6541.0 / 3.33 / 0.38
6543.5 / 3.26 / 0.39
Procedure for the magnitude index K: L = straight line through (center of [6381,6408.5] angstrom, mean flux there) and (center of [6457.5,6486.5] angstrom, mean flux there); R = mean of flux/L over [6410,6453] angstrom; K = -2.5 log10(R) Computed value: 0.05 mag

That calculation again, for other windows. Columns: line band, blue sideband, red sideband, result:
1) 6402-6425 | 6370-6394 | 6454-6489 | 0.06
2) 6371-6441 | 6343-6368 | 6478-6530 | 0.00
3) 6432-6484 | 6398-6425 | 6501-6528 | -0.03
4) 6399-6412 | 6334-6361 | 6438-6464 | 0.04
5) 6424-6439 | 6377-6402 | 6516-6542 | 0.09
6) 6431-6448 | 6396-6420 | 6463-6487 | 0.10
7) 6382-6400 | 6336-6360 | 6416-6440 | -0.09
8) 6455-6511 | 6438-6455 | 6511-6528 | -0.04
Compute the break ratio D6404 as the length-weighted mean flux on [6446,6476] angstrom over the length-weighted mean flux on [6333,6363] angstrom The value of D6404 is 1.06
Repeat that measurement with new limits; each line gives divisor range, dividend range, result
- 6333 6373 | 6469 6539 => 1.02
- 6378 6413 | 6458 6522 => 1.02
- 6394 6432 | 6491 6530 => 1.01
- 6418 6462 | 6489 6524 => 1.05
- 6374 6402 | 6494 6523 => 1.01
